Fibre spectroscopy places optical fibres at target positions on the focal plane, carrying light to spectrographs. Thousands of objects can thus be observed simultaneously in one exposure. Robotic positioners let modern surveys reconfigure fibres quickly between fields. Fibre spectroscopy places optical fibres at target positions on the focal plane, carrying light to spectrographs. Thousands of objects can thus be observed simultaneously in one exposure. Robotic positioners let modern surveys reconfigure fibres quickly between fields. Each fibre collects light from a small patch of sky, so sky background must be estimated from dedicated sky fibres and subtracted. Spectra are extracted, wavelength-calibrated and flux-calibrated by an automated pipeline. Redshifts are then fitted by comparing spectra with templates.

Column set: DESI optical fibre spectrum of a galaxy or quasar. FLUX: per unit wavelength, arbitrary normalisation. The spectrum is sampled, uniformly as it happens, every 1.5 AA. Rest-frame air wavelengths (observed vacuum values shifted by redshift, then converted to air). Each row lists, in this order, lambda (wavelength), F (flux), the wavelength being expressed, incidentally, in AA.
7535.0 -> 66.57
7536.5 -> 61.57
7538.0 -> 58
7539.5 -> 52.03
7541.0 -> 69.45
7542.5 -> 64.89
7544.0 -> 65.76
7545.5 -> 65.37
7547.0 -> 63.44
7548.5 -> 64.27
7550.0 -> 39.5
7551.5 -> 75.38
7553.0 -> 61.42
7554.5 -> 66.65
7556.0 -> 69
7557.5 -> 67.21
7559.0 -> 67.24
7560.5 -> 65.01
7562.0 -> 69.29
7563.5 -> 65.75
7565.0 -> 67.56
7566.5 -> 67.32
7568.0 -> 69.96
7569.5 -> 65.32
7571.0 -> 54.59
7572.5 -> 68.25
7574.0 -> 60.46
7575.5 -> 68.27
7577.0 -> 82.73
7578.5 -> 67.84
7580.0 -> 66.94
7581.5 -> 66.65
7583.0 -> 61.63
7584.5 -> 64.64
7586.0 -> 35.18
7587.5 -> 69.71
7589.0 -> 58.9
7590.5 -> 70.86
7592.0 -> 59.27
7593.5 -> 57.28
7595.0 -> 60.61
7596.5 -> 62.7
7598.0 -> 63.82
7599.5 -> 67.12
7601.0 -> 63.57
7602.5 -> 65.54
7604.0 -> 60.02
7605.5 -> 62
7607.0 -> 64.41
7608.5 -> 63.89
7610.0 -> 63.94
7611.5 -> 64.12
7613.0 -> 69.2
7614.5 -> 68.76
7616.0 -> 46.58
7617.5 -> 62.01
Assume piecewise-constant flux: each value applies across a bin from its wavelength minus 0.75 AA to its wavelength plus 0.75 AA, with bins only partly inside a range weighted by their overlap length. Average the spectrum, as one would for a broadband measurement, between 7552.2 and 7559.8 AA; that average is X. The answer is 66.4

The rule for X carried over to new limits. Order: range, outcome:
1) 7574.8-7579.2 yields 73.1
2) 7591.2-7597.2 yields 60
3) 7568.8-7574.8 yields 62.2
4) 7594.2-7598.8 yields 62.4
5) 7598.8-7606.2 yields 63.6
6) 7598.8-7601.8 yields 65.3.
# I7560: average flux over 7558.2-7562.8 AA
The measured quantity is 67.2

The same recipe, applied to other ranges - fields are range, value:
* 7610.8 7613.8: 66.7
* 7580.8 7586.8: 57.1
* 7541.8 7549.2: 64.7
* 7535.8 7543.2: 61.2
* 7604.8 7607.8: 63.2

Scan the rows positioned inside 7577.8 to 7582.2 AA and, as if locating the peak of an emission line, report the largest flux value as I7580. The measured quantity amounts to 67.84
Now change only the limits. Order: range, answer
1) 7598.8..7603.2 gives 67.12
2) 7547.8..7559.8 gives 75.38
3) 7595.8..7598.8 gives 63.82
